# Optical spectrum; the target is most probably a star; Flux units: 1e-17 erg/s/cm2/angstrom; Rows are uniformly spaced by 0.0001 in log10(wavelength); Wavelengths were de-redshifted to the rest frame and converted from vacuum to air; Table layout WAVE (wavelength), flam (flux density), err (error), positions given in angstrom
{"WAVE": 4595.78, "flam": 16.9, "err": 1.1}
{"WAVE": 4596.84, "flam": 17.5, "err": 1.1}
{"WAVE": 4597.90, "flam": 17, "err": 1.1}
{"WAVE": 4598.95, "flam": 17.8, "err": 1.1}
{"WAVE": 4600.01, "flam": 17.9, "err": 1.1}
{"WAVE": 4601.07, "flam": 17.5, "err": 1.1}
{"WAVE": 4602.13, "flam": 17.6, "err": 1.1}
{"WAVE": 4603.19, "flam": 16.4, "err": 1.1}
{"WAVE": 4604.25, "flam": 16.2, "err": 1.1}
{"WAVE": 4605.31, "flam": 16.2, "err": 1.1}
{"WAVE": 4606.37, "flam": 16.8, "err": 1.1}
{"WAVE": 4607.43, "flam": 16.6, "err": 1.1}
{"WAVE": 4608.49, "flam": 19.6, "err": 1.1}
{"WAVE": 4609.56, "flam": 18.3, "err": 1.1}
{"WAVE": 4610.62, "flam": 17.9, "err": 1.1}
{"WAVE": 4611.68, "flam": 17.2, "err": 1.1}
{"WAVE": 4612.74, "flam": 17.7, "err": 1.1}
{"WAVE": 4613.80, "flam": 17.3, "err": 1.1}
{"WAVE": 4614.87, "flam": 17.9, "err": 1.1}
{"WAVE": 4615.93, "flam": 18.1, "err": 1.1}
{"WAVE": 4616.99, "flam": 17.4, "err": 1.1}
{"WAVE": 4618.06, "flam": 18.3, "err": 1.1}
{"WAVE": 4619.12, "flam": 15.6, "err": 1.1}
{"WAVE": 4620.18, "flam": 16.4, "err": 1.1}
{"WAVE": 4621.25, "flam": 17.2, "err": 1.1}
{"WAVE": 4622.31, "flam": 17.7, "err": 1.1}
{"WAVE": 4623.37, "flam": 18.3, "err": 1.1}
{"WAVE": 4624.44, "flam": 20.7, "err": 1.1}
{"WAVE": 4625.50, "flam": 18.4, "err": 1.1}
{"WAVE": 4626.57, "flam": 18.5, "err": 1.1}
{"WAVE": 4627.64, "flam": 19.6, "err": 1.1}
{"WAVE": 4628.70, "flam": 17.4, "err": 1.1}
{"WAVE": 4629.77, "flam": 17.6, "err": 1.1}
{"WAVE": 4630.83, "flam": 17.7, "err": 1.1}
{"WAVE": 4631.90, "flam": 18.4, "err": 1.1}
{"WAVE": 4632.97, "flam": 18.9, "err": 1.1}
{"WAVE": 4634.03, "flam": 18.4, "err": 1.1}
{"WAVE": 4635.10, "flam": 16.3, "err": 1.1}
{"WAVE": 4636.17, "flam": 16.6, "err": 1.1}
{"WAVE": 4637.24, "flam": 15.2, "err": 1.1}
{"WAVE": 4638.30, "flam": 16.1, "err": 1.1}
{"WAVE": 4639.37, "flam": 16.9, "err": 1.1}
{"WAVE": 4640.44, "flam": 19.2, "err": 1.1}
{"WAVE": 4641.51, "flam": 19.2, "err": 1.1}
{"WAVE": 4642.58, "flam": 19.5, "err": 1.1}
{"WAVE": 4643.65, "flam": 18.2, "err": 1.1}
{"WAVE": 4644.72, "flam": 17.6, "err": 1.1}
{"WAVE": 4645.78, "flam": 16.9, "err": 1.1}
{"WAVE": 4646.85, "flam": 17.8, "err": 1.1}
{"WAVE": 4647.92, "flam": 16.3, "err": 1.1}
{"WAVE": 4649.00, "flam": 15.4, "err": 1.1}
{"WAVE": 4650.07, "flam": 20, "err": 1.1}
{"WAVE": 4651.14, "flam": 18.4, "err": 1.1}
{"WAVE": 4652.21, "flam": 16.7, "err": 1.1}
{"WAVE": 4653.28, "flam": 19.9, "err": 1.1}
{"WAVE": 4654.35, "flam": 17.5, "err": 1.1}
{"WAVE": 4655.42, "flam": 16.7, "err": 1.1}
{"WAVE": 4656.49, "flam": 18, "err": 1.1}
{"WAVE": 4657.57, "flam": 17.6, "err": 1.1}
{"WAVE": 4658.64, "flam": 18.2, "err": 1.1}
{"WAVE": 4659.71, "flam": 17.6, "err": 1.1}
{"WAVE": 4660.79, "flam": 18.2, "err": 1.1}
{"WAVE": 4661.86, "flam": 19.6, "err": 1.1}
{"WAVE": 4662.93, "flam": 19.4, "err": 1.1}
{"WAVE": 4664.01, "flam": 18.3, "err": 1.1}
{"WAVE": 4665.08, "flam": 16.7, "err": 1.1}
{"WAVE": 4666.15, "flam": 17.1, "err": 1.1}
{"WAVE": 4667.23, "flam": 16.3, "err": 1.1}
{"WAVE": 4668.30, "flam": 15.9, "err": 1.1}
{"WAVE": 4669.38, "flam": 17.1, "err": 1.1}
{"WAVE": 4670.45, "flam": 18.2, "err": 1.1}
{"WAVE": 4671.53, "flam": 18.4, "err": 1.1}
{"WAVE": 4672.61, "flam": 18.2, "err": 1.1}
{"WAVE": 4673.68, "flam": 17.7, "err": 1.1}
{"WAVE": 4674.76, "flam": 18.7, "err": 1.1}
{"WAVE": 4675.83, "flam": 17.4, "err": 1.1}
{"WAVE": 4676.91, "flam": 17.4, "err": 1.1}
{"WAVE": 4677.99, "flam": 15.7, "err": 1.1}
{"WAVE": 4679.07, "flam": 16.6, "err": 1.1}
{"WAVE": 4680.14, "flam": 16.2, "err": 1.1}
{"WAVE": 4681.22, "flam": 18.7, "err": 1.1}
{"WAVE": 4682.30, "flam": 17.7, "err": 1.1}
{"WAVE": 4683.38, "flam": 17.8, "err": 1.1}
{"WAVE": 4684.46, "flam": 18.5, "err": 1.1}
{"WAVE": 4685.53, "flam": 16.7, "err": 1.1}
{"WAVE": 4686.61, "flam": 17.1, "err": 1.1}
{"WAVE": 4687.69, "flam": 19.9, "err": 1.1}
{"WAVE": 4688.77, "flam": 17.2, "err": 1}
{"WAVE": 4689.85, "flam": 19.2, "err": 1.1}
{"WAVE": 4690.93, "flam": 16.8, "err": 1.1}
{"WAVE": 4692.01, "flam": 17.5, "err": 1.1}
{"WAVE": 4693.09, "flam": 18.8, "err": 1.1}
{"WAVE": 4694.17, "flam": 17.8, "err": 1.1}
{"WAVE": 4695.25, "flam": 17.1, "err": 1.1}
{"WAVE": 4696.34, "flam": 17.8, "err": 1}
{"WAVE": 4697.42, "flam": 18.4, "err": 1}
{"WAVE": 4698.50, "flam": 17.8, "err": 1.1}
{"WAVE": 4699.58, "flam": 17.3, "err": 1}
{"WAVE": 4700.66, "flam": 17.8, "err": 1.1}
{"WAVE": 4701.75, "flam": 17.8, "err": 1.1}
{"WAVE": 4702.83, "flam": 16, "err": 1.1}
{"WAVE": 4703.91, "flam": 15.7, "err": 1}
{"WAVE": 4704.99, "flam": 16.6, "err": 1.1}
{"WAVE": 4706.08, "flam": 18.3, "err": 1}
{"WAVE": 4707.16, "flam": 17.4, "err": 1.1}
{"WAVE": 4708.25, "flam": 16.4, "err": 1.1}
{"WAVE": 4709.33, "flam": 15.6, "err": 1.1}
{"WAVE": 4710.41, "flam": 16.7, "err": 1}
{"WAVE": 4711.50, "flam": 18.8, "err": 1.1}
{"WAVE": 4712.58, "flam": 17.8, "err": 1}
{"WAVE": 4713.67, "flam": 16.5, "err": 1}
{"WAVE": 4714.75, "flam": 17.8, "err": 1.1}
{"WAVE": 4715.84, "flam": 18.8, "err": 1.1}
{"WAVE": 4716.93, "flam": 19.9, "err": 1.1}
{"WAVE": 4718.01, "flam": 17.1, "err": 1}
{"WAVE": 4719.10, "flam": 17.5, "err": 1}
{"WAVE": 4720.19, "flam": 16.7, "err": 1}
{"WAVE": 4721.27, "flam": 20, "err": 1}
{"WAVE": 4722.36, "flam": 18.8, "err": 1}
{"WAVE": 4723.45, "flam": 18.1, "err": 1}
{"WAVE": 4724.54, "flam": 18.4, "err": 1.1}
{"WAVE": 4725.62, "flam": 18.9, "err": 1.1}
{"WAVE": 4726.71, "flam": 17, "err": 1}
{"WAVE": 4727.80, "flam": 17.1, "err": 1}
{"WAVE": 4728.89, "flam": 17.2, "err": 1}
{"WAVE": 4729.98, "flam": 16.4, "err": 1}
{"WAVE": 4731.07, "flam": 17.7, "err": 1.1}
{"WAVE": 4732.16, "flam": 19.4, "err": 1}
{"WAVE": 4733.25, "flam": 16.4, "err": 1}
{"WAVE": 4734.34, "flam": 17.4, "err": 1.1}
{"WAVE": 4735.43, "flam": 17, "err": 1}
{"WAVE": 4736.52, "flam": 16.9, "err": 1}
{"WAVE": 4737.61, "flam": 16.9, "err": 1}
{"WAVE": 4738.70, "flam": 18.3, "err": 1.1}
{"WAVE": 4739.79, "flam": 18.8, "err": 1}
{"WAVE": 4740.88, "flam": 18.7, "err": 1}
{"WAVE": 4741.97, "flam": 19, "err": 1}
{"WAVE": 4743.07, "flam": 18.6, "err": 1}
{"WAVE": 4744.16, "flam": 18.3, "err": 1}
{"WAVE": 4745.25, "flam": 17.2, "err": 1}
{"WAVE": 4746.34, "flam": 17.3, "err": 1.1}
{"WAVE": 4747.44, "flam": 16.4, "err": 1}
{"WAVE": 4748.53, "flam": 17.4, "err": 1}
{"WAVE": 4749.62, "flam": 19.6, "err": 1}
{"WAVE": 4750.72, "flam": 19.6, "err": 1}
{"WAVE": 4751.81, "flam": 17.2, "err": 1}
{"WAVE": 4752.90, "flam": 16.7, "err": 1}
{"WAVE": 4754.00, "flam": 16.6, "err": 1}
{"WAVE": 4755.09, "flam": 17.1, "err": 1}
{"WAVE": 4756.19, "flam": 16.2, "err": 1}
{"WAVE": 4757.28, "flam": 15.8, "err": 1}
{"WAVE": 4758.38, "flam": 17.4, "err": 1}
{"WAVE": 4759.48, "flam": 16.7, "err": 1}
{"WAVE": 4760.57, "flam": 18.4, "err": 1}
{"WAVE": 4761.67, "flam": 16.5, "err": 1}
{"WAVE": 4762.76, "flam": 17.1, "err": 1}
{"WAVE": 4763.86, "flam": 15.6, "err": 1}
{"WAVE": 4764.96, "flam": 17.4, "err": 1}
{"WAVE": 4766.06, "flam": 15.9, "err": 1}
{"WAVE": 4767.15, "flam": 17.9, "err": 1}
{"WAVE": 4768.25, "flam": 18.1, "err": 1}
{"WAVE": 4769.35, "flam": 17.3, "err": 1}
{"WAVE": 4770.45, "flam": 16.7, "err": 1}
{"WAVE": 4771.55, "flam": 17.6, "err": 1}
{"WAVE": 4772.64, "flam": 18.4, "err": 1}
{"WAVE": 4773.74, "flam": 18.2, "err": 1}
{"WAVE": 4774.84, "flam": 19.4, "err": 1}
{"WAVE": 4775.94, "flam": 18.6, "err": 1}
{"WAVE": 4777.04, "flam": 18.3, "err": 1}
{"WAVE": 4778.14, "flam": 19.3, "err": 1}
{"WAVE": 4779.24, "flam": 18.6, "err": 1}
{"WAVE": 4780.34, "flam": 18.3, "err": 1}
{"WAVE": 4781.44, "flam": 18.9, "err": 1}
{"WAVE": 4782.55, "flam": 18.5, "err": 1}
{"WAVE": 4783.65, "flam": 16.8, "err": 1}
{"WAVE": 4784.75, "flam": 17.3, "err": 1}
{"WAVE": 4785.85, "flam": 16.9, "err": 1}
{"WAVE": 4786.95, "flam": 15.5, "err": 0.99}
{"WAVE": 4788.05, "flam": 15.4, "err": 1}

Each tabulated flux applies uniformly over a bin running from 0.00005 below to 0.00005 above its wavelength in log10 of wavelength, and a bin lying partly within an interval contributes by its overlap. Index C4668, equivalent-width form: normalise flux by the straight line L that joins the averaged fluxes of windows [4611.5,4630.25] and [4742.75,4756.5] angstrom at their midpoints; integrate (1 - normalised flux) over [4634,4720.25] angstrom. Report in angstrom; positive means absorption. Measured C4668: 0.70 angstrom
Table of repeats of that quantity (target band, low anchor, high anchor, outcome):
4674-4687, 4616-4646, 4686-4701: 0.4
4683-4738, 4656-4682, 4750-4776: -0.4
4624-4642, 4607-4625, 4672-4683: -0.2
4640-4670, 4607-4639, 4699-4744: -0.2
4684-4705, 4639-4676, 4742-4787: 0.2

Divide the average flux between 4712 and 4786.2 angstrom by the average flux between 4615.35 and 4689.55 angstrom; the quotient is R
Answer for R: 1.0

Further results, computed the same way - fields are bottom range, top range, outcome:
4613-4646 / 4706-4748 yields 1.00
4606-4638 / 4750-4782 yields 0.99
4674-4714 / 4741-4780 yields 1.01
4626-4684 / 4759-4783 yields 1.01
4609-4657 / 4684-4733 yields 1.00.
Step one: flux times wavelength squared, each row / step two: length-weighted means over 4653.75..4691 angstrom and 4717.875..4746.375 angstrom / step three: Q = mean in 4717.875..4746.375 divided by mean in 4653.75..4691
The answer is 1.0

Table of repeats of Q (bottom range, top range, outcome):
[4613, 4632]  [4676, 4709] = 1.00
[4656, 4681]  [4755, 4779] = 1.04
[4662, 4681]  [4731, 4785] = 1.05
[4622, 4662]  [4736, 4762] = 1.03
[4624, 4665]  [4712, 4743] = 1.03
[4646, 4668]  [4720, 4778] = 1.03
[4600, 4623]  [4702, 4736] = 1.06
